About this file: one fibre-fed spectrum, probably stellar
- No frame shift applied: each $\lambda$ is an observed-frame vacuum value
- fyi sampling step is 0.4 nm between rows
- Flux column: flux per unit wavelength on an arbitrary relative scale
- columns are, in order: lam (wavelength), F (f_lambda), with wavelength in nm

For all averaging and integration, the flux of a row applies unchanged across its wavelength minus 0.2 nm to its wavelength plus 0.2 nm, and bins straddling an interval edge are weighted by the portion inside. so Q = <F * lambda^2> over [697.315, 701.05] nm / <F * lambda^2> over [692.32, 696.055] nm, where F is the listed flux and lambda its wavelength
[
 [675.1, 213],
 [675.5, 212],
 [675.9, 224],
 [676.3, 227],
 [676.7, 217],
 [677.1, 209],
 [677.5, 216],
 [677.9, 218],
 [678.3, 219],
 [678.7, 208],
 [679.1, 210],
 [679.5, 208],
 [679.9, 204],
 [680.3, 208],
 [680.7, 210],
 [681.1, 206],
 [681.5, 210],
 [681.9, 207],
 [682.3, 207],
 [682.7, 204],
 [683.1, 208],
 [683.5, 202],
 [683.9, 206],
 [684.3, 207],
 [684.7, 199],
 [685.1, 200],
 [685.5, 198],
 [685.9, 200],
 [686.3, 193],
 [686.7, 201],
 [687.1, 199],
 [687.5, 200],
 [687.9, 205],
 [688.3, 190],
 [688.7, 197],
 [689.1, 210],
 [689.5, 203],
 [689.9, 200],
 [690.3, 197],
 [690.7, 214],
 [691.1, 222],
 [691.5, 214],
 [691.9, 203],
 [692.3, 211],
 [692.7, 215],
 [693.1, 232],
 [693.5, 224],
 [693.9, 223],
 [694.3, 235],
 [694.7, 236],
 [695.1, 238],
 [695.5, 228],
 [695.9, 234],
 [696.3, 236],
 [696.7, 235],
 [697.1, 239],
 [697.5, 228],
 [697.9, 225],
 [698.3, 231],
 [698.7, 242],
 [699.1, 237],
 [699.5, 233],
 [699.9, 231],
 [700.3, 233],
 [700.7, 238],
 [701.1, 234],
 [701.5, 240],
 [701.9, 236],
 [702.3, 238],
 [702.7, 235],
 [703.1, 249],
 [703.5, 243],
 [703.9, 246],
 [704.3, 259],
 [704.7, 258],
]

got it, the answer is 1.0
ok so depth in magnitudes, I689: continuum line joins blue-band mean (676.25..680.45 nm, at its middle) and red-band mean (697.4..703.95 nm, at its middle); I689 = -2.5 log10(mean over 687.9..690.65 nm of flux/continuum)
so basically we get 0.12 mag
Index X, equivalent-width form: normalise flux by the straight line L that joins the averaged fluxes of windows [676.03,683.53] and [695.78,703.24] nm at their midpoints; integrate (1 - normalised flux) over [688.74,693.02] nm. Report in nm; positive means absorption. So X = 0.30 nm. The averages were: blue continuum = 211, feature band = 209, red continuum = 235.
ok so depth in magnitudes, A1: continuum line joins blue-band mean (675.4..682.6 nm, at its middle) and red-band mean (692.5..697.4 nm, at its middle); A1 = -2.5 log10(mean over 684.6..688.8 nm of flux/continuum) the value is 0.12 mag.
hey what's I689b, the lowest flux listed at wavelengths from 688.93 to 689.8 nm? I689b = 203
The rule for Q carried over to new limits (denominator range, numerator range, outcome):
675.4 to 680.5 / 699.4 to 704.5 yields 1.20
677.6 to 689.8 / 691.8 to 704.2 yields 1.19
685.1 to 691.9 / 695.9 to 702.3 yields 1.19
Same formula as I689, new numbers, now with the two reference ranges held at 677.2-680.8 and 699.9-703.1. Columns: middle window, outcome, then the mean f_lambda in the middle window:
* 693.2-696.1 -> -0.01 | 231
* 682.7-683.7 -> 0.06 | 205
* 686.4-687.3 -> 0.11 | 199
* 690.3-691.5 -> 0.05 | 214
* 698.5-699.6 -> -0.02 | 238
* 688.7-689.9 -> 0.10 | 204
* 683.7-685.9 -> 0.08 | 202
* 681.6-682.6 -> 0.04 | 207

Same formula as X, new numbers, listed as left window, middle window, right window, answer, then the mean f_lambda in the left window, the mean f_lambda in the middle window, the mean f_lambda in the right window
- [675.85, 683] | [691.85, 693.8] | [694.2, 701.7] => 0.08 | 211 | 218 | 234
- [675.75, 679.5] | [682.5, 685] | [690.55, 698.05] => 0.18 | 216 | 204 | 226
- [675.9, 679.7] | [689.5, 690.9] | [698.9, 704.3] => 0.15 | 215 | 204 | 239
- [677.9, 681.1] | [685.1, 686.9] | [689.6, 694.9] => 0.13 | 210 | 198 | 217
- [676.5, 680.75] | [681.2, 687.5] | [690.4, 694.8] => 0.36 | 212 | 203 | 220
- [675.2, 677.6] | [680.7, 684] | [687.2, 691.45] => 0.07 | 217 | 206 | 204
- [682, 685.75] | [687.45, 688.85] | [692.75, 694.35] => 0.10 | 203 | 198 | 227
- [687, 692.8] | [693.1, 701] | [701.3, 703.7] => -0.28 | 205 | 233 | 240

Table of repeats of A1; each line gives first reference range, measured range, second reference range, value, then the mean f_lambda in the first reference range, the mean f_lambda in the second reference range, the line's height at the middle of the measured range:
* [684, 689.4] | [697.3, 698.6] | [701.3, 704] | 0.00 mag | 200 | 241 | 229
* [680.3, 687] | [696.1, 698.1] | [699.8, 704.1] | -0.02 mag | 204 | 239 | 229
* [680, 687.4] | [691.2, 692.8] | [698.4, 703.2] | 0.04 mag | 204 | 237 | 220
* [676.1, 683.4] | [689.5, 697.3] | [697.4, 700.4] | 0.02 mag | 211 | 233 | 226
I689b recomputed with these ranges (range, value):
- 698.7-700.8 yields 231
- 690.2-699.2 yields 197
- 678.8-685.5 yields 198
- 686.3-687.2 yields 199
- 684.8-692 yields 190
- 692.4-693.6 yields 215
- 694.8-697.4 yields 228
